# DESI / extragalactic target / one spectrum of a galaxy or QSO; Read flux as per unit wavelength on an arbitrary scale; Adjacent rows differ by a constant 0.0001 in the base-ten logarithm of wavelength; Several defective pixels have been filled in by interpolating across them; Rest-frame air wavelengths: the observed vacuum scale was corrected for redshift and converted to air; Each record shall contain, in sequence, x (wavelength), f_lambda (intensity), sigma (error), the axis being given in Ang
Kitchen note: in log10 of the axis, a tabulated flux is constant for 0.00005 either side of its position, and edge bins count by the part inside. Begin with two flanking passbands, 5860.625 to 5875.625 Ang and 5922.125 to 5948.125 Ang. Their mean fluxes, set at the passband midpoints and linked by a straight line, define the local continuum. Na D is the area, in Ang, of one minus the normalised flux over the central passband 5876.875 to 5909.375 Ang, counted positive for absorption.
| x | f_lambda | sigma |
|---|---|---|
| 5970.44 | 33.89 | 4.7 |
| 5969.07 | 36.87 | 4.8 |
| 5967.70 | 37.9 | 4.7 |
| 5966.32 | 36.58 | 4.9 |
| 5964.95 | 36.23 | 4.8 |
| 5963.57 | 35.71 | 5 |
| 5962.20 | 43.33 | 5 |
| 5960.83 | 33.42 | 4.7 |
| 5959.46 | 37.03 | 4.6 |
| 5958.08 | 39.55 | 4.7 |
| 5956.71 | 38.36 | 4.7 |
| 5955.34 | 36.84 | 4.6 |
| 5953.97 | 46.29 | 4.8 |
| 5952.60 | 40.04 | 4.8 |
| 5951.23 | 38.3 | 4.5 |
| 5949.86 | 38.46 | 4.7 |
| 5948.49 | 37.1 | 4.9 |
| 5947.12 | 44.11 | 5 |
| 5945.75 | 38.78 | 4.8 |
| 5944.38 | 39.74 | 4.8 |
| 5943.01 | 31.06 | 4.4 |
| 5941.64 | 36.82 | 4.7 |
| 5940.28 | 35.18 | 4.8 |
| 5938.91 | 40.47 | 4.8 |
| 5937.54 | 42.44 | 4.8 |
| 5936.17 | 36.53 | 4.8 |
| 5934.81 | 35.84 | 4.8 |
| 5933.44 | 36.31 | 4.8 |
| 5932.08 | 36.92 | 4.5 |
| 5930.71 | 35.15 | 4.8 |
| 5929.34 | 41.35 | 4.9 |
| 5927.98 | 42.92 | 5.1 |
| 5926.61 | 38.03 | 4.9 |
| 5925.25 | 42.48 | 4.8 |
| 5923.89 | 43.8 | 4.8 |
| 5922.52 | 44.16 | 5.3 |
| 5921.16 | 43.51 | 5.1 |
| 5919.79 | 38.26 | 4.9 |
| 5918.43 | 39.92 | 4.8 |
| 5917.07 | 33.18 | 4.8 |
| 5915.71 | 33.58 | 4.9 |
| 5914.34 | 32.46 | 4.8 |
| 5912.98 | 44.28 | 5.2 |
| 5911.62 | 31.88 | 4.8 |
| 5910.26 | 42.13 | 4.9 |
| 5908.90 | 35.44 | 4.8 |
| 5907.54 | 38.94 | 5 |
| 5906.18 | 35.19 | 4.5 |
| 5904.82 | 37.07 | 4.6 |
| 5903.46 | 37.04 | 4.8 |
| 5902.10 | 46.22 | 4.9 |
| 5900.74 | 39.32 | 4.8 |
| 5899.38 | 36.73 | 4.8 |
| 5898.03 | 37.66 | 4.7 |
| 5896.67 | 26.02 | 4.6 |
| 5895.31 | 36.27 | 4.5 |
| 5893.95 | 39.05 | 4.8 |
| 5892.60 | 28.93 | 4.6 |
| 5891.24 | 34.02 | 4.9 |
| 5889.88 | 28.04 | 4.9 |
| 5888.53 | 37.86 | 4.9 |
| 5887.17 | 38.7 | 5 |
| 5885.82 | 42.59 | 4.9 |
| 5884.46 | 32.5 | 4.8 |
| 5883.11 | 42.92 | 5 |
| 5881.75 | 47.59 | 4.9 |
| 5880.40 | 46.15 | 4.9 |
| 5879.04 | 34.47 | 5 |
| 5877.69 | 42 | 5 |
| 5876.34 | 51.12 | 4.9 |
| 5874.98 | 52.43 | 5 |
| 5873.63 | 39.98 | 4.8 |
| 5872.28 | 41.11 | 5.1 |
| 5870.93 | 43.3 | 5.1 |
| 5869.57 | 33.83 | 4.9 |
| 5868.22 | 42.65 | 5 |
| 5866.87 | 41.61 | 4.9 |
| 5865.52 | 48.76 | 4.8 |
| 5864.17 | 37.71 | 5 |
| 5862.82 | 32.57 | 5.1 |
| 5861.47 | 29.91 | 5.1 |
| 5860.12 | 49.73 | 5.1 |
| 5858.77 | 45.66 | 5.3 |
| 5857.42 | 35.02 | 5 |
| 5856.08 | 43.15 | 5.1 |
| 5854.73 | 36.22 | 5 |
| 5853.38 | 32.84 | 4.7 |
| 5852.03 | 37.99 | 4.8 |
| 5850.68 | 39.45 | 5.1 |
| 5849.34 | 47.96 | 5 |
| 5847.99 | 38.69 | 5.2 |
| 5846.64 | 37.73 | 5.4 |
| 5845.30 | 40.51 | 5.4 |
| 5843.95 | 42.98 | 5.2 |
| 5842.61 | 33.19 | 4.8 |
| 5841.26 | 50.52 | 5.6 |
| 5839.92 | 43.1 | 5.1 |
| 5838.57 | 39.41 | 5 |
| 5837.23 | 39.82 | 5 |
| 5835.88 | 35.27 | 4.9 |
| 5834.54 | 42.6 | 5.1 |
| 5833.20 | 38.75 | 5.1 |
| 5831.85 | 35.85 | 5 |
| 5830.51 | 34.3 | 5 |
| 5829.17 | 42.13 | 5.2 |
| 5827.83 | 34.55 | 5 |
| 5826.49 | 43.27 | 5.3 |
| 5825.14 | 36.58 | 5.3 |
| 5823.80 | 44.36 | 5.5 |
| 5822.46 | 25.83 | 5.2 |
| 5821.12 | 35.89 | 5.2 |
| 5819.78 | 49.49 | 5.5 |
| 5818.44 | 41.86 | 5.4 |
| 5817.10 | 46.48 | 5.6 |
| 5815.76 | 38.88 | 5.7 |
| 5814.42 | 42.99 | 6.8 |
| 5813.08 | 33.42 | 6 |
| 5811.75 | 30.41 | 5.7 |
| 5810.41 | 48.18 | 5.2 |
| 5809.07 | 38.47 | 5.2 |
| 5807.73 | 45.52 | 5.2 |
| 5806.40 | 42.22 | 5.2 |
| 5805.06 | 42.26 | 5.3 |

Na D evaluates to 1.9 Ang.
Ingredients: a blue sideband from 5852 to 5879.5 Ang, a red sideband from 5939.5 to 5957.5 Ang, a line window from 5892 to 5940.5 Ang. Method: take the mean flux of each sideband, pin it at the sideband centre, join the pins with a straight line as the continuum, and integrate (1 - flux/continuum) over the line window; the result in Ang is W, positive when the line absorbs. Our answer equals 1.8 Ang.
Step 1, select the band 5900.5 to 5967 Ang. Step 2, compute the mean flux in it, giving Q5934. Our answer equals 38.5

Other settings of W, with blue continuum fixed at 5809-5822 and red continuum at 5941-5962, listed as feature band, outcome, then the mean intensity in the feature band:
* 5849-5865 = 0.4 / 38.9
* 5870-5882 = -1.3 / 43.9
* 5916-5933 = -0.4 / 39.8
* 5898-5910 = 0.3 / 38.4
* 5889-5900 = 1.7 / 33.4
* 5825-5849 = 0.3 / 39.6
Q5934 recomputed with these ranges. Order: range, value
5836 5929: 39.4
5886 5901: 34.9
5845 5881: 40.8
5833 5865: 39.7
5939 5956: 38.6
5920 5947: 39.1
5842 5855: 38.9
